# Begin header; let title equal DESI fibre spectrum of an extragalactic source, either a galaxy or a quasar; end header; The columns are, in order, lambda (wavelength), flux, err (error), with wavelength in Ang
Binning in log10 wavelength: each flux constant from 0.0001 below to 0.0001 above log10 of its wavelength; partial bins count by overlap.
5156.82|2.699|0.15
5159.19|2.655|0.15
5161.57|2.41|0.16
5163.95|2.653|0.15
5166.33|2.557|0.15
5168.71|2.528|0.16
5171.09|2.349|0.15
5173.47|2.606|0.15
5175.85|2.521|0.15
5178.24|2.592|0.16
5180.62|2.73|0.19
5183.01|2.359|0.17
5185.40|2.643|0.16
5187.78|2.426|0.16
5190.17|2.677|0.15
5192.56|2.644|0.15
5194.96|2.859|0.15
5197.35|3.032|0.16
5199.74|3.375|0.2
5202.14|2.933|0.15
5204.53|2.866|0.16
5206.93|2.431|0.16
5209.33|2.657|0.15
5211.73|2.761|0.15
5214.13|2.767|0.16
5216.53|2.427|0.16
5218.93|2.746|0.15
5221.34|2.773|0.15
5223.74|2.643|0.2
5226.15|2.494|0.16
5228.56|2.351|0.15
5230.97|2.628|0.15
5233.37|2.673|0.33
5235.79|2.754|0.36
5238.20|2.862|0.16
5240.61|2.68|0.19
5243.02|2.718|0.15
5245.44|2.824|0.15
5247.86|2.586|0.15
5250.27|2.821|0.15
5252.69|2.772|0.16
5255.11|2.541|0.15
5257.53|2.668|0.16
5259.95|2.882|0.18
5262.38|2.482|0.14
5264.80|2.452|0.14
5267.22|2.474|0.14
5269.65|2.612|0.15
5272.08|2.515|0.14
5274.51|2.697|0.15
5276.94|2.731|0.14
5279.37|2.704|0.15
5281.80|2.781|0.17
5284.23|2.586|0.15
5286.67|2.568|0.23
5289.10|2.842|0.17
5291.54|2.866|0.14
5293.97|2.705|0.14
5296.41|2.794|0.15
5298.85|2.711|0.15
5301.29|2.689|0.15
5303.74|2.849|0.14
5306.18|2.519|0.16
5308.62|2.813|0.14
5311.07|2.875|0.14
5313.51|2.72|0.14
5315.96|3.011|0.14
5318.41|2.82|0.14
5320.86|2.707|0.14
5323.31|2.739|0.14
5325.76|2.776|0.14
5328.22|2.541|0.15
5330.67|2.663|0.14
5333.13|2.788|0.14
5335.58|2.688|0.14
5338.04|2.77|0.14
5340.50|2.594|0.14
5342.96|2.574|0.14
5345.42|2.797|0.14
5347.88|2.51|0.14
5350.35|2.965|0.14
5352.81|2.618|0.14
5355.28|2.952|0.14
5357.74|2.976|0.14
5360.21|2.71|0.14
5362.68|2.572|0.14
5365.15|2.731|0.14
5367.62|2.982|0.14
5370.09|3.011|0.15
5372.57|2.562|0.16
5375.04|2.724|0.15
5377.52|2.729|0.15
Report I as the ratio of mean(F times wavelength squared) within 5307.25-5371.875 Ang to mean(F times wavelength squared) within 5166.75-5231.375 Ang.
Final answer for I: 1.1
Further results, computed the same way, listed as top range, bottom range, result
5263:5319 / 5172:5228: 1.04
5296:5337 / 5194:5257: 1.04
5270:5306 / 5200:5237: 1.04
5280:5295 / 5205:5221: 1.06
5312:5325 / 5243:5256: 1.06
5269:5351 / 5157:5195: 1.11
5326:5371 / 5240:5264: 1.06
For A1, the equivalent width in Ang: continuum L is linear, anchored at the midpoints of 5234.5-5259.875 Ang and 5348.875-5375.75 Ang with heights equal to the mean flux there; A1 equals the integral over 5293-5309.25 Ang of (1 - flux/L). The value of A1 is 0.2 Ang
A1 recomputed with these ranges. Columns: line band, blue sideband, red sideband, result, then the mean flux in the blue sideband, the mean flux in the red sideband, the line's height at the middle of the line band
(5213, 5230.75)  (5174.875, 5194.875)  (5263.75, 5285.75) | 0.00 Ang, 2.59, 2.62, 2.6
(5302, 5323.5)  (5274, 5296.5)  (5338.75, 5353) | -0.61 Ang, 2.73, 2.68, 2.71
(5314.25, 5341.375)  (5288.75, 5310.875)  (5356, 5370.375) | 0.47 Ang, 2.76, 2.82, 2.79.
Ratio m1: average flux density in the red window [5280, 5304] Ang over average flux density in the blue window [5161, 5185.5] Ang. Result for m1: 1.08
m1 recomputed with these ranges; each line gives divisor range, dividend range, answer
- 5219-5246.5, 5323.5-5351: 1.01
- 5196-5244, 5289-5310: 1.01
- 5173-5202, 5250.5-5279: 0.97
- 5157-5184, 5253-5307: 1.05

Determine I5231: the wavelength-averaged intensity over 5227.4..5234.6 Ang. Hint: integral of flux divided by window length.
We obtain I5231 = 2.55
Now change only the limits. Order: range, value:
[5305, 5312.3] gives 2.74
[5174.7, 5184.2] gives 2.55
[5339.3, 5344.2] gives 2.58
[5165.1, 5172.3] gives 2.48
